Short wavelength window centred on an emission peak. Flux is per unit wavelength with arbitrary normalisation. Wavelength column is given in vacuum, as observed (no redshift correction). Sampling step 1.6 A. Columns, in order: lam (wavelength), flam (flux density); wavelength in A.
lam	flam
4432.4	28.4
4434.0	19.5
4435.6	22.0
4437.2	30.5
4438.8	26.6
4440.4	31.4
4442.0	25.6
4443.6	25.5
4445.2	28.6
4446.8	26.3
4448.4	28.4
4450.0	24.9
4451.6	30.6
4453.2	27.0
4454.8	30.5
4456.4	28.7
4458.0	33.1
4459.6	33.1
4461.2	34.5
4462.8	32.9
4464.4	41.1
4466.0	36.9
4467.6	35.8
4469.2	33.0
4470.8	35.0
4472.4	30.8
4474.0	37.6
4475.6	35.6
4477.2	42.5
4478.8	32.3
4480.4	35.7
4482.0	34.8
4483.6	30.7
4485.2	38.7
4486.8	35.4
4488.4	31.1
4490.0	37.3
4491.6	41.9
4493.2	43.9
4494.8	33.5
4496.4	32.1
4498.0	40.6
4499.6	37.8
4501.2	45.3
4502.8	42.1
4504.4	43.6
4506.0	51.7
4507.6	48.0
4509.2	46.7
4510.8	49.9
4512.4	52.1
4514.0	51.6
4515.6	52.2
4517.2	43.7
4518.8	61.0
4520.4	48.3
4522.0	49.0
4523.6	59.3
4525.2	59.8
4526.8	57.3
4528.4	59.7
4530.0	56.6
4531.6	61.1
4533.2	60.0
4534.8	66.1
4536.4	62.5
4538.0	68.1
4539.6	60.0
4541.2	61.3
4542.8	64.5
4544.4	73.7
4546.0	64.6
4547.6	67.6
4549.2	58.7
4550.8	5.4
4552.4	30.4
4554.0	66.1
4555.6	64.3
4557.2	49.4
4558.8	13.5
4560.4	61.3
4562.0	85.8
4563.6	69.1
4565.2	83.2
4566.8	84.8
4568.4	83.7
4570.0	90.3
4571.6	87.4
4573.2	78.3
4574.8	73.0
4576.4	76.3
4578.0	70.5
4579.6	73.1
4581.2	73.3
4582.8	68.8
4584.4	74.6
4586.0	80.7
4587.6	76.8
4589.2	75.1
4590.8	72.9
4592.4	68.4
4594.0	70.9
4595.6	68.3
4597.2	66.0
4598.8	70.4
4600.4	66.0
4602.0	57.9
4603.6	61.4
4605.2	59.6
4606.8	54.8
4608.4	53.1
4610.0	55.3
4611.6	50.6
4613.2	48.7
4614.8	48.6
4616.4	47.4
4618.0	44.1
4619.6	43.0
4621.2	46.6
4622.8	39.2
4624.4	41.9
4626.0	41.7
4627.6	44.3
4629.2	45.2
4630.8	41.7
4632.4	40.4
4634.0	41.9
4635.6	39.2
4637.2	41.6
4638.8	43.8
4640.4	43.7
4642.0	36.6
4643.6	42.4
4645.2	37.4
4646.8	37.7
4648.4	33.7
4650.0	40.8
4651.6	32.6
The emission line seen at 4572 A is C IV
